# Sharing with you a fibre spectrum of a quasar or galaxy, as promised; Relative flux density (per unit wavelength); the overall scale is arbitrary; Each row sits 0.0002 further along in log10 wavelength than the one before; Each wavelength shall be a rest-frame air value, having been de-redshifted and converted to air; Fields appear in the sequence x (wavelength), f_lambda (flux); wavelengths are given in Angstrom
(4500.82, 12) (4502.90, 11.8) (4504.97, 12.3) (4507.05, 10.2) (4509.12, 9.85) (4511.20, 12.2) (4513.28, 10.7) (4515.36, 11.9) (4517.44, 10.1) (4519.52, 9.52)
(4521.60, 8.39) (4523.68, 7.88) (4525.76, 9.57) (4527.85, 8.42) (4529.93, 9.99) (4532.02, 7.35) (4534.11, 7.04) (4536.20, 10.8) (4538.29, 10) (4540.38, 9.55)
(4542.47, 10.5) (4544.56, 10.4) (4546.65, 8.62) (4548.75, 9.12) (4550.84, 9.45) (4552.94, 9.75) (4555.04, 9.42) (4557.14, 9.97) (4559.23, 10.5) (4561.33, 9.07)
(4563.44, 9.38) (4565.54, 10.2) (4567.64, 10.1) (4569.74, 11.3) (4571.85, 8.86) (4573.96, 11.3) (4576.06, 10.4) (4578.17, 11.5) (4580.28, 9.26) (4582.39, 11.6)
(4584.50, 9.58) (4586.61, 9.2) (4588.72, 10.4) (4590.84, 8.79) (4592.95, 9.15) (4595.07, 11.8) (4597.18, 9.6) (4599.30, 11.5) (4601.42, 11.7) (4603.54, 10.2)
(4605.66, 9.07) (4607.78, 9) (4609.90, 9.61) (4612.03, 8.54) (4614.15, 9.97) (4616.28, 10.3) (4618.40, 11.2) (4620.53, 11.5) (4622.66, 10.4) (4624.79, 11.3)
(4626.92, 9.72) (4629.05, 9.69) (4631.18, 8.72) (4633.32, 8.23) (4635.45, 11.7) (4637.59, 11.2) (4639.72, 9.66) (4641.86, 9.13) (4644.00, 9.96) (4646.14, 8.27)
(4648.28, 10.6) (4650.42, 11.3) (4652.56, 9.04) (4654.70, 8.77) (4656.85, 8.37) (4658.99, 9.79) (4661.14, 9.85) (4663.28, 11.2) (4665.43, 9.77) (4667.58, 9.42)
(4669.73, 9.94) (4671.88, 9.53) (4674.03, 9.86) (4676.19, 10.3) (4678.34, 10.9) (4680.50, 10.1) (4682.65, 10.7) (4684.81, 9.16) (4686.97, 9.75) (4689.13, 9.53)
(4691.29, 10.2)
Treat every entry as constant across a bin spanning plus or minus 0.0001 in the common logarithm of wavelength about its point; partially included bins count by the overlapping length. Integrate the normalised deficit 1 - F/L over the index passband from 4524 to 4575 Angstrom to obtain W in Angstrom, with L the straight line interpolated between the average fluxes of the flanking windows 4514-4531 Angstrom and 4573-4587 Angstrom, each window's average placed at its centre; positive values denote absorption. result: 1.9 Angstrom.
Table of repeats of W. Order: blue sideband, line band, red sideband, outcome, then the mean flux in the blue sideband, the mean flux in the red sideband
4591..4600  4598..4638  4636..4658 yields -0.5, 10.3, 9.68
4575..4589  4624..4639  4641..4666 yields -0.3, 10.3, 9.68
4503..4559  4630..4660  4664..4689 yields 0.9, 9.78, 9.95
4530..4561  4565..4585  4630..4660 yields -1.9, 9.47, 9.62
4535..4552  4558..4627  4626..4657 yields -3.3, 9.78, 9.66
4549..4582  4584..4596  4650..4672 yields 0.2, 10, 9.69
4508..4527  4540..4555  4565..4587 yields 0.8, 10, 10.3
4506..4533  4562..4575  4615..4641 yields -0.2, 9.7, 10.3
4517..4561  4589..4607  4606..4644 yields -0.8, 9.34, 9.97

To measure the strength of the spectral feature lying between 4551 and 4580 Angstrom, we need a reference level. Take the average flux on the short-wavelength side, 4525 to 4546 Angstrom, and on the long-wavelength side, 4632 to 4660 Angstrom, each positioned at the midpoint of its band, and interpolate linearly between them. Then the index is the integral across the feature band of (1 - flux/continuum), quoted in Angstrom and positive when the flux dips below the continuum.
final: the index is -2.0 Angstrom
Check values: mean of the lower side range 9.35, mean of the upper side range 9.68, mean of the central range 10.1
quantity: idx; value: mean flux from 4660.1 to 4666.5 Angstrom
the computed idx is 10.3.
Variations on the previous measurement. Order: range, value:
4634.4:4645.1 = 10.3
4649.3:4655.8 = 9.71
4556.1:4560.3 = 10.3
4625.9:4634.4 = 9.09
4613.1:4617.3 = 10.1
